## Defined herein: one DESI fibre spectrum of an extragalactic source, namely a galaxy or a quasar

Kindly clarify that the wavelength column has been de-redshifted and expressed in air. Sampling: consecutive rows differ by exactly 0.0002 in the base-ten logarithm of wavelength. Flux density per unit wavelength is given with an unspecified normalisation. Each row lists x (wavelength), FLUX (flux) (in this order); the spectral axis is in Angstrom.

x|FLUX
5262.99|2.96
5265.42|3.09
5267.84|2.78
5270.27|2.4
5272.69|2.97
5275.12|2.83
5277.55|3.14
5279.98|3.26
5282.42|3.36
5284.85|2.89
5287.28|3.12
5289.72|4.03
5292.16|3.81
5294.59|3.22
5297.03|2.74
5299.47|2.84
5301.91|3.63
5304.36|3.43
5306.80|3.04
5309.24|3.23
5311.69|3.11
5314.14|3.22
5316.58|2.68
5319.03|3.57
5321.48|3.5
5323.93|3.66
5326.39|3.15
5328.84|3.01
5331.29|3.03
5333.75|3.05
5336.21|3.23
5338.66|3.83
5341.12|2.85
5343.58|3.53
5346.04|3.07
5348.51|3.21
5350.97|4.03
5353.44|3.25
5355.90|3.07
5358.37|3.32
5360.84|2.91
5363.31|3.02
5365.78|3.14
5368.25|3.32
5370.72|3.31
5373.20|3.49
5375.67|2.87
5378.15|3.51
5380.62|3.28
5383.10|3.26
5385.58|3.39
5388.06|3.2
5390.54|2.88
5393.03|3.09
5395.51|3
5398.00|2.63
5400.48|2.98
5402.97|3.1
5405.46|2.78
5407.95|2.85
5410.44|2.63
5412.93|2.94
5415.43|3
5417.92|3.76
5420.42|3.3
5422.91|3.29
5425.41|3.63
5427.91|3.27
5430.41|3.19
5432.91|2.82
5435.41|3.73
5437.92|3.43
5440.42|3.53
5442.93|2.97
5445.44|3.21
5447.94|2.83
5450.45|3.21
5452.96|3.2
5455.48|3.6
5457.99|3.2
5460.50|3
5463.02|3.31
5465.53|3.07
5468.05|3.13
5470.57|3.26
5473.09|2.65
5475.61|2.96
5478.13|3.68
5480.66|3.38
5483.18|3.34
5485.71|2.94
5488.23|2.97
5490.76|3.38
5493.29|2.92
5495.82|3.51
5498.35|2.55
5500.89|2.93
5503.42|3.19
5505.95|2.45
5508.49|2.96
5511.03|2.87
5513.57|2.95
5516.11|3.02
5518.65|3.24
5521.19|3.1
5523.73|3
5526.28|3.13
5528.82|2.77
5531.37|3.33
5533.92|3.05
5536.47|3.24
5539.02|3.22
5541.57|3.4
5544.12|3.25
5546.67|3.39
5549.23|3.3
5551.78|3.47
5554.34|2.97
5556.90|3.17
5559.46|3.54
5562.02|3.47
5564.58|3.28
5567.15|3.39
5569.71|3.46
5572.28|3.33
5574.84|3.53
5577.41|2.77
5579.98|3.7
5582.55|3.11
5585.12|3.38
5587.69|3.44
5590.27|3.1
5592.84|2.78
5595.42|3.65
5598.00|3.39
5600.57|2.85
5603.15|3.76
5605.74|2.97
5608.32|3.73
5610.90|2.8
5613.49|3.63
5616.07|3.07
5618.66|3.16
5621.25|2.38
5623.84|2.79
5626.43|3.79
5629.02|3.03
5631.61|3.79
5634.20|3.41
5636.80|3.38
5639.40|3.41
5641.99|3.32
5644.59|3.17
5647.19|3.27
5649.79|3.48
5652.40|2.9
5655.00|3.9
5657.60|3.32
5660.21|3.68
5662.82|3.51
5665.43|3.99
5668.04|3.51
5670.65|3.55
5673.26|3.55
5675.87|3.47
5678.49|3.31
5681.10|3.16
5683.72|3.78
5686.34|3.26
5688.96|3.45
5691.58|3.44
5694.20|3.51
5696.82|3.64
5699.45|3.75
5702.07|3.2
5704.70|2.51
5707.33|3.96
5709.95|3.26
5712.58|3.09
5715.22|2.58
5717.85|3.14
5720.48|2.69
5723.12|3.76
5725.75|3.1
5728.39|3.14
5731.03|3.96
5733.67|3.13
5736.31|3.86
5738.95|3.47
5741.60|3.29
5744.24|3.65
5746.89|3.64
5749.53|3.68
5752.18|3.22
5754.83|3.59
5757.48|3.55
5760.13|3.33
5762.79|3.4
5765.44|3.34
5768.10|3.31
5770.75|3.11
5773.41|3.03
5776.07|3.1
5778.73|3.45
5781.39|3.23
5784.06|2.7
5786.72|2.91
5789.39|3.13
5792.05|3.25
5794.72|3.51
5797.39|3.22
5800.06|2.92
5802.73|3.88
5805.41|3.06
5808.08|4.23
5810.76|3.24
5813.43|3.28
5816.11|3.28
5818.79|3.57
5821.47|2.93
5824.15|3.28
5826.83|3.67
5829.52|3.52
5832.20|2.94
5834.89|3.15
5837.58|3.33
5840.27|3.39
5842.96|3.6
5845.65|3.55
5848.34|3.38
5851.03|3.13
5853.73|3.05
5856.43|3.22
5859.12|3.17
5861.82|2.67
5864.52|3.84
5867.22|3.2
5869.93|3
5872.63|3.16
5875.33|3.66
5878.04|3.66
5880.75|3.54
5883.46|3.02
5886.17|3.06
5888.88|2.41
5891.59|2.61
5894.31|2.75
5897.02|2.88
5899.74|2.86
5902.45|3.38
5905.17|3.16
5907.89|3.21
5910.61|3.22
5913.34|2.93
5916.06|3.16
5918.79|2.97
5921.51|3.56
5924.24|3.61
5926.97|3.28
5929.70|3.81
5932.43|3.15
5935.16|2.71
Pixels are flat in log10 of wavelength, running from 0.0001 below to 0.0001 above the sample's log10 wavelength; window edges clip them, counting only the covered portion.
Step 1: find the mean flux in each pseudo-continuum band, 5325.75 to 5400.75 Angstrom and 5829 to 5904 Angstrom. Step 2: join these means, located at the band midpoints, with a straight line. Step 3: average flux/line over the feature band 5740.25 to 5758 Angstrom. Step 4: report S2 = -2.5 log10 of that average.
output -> -0.108 mag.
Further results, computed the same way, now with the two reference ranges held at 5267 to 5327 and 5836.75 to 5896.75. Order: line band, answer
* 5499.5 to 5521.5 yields 0.08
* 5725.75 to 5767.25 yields -0.09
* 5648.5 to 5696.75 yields -0.10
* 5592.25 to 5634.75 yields -0.02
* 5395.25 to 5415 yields 0.12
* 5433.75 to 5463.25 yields -0.02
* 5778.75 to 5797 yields 0.01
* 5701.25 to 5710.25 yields -0.01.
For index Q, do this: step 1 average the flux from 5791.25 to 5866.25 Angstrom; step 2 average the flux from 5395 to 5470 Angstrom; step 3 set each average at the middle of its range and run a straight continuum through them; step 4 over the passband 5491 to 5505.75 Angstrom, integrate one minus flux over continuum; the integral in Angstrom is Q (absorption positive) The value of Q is 0.8 Angstrom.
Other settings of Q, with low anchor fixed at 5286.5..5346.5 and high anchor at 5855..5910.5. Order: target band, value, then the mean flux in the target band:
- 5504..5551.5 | 1.64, 3.1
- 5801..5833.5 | -2.69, 3.4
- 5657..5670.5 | -1.83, 3.61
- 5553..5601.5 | -1.23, 3.28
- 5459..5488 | 0.69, 3.15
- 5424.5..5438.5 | -0.42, 3.33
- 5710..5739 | -0.84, 3.26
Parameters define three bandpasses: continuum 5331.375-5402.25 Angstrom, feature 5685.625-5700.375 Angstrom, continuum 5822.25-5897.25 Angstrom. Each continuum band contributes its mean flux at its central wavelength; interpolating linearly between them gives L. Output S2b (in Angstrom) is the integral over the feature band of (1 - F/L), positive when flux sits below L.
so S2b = -1.4 Angstrom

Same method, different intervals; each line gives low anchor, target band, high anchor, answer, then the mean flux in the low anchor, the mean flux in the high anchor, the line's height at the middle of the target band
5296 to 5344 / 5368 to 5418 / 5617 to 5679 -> 2.5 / 3.21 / 3.38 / 3.25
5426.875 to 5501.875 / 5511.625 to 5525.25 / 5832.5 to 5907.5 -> 0.5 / 3.17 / 3.18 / 3.17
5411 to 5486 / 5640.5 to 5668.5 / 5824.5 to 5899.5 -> -2.1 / 3.23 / 3.2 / 3.21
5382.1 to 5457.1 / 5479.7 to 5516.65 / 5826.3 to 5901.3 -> 1.7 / 3.16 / 3.19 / 3.16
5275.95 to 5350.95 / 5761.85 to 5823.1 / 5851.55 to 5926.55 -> -1.9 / 3.26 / 3.15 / 3.17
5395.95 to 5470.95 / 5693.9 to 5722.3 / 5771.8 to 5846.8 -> 0.4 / 3.16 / 3.3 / 3.26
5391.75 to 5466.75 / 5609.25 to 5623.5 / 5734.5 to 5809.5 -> 1.1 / 3.15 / 3.36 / 3.26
